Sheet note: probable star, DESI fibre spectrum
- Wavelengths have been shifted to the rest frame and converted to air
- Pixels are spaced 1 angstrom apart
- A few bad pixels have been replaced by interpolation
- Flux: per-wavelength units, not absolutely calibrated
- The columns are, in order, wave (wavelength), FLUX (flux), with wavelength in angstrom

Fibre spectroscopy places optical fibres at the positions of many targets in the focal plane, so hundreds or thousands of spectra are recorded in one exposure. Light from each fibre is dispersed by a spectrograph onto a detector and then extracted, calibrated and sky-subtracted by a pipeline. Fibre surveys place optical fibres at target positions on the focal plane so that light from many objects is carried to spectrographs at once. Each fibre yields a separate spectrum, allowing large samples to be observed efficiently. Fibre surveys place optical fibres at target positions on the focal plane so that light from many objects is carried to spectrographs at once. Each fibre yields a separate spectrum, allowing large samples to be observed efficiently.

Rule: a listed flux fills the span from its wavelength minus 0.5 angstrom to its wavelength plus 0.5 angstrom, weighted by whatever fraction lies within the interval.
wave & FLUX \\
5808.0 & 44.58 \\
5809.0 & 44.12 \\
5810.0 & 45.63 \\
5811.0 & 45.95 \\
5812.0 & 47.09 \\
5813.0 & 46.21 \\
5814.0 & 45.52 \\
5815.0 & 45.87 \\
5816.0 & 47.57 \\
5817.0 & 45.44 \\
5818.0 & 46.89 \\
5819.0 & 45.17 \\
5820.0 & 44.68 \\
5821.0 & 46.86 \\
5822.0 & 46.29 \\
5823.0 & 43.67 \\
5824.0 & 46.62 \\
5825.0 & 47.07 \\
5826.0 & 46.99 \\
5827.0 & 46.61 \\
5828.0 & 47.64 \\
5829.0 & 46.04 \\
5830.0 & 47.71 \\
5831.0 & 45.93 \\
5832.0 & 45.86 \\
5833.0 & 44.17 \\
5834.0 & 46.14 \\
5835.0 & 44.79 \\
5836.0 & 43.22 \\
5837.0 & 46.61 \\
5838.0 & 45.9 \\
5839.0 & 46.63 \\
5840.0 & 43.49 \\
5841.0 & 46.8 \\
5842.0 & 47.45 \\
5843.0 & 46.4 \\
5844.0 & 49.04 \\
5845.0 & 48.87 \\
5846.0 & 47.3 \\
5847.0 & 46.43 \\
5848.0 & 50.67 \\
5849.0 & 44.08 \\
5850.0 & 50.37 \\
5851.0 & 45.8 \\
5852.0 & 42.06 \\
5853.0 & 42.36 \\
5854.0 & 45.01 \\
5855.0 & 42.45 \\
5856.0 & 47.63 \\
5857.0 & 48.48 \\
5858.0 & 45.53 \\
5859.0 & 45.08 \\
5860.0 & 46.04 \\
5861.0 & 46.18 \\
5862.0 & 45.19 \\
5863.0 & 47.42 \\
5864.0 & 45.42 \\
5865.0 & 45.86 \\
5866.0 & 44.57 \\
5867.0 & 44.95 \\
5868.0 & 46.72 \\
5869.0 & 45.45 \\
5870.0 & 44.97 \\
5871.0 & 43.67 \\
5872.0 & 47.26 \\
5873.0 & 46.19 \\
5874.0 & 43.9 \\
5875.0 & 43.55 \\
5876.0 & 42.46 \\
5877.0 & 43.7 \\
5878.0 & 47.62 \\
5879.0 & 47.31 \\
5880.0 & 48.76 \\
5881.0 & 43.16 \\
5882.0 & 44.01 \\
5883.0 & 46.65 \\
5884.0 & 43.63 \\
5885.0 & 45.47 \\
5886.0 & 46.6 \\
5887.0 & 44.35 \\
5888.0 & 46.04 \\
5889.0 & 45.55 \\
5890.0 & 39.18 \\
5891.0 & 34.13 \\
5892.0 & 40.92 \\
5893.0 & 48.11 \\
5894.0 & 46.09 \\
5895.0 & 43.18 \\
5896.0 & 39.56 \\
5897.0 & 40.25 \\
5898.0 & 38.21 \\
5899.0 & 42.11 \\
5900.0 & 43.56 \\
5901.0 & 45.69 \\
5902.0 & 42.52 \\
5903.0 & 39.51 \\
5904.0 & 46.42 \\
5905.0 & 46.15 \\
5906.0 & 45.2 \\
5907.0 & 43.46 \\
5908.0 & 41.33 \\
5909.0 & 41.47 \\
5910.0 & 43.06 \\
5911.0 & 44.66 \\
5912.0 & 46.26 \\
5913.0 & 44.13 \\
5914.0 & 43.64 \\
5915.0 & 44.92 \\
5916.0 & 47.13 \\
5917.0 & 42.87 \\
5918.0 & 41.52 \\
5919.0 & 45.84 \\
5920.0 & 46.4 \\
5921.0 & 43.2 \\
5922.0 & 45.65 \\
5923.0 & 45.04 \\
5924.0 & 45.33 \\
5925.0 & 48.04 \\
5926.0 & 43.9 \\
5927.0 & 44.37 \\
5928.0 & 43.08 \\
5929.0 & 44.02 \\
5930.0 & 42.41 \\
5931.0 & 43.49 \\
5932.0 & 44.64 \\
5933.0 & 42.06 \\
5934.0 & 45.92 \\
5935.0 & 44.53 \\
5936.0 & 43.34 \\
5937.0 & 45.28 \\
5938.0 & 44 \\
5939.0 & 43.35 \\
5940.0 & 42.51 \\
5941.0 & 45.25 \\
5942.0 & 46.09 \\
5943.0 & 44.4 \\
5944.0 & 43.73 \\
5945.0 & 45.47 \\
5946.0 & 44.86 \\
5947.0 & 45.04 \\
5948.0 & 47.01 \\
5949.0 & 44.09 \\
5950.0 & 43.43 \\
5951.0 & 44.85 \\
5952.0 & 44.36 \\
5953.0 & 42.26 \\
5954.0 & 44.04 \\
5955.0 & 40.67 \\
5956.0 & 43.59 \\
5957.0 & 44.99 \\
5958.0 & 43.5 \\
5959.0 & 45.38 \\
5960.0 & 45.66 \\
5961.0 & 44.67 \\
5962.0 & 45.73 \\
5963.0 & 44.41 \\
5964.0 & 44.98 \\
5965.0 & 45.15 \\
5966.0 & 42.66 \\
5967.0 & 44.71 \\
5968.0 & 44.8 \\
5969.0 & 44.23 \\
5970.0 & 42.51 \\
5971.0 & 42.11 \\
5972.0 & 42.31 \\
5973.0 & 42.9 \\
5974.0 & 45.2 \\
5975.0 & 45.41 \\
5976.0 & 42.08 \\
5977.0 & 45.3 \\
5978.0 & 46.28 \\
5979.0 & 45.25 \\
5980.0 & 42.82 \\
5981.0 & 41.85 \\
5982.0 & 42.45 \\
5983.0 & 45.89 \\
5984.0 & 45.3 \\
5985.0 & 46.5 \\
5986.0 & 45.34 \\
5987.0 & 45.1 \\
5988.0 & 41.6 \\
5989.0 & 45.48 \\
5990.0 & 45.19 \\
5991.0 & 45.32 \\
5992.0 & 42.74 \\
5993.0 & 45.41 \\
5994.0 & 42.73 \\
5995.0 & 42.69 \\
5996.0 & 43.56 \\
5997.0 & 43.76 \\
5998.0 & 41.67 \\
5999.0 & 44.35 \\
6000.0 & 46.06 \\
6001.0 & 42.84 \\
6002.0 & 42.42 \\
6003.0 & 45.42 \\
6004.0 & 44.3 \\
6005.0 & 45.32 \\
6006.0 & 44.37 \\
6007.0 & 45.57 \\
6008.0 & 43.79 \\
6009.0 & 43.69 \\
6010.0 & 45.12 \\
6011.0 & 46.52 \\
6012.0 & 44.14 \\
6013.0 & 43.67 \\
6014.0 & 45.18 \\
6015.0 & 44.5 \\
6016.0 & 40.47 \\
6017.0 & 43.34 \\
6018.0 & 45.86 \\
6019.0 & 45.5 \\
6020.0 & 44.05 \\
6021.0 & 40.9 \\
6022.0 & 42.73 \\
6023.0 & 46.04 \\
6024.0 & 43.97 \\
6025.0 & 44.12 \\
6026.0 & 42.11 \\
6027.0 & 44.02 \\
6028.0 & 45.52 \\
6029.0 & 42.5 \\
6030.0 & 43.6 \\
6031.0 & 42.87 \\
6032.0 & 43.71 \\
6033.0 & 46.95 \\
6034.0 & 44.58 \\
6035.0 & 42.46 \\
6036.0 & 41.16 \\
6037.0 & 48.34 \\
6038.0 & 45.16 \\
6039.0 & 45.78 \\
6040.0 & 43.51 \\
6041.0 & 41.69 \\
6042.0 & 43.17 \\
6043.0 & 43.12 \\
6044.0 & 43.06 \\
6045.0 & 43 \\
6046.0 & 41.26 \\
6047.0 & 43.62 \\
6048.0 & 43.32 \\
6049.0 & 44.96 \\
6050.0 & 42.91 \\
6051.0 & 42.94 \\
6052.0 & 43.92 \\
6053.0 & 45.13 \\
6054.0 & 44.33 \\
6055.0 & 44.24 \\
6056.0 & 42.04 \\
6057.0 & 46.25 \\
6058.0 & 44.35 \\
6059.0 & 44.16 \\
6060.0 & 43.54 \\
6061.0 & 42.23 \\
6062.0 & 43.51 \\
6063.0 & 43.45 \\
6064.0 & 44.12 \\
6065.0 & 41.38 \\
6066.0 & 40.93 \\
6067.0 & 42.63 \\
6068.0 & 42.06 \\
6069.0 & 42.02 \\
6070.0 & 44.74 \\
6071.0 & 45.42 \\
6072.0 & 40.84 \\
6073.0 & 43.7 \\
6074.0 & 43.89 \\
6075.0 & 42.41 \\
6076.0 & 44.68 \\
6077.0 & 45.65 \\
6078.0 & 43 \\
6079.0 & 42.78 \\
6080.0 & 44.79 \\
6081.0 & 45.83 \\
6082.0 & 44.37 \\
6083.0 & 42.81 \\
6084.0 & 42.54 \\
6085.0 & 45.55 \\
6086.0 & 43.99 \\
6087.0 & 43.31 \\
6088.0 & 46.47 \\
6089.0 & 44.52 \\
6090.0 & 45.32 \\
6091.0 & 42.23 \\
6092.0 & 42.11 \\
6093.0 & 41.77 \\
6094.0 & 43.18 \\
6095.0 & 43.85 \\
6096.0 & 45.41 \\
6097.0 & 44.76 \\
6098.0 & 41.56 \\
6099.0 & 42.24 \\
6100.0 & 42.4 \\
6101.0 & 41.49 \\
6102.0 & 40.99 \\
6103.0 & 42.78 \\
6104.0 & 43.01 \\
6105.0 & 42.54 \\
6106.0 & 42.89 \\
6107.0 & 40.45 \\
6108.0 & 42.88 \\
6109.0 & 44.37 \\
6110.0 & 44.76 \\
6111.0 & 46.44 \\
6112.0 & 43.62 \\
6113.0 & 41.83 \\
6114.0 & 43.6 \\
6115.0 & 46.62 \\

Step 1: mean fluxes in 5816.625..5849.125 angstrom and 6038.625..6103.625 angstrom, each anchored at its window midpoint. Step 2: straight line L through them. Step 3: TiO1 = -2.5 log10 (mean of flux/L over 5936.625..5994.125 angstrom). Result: 0.01 mag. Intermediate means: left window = 46.3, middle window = 44.3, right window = 43.4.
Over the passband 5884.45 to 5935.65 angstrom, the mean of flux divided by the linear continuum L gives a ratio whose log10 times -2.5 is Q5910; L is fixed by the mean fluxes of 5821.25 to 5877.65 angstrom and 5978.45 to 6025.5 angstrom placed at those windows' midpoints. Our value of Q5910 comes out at 0.035 mag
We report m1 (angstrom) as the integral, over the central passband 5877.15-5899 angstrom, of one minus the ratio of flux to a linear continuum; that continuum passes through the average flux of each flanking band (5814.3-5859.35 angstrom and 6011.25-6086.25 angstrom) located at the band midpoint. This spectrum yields 0.9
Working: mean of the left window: 46.1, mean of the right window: 43.7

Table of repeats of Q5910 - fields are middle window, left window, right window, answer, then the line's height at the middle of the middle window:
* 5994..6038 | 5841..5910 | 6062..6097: -0.002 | 44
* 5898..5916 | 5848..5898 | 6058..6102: 0.020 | 44.5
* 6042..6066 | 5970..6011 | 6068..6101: 0.009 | 43.8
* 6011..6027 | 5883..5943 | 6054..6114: -0.007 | 43.6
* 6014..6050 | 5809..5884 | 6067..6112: 0.007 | 44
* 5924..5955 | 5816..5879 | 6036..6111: 0.015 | 44.9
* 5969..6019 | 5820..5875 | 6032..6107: 0.005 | 44.3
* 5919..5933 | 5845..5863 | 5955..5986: 0.010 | 44.9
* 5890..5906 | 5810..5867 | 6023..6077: 0.073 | 45.4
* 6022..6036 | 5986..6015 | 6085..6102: 0.002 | 44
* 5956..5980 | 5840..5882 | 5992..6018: 0.005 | 44.5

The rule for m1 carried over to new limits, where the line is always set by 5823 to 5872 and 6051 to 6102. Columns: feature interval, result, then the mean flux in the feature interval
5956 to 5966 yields 0.01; 44.8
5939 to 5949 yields 0.04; 44.8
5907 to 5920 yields 0.38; 44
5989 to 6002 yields 0.16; 43.9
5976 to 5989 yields 0.04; 44.4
